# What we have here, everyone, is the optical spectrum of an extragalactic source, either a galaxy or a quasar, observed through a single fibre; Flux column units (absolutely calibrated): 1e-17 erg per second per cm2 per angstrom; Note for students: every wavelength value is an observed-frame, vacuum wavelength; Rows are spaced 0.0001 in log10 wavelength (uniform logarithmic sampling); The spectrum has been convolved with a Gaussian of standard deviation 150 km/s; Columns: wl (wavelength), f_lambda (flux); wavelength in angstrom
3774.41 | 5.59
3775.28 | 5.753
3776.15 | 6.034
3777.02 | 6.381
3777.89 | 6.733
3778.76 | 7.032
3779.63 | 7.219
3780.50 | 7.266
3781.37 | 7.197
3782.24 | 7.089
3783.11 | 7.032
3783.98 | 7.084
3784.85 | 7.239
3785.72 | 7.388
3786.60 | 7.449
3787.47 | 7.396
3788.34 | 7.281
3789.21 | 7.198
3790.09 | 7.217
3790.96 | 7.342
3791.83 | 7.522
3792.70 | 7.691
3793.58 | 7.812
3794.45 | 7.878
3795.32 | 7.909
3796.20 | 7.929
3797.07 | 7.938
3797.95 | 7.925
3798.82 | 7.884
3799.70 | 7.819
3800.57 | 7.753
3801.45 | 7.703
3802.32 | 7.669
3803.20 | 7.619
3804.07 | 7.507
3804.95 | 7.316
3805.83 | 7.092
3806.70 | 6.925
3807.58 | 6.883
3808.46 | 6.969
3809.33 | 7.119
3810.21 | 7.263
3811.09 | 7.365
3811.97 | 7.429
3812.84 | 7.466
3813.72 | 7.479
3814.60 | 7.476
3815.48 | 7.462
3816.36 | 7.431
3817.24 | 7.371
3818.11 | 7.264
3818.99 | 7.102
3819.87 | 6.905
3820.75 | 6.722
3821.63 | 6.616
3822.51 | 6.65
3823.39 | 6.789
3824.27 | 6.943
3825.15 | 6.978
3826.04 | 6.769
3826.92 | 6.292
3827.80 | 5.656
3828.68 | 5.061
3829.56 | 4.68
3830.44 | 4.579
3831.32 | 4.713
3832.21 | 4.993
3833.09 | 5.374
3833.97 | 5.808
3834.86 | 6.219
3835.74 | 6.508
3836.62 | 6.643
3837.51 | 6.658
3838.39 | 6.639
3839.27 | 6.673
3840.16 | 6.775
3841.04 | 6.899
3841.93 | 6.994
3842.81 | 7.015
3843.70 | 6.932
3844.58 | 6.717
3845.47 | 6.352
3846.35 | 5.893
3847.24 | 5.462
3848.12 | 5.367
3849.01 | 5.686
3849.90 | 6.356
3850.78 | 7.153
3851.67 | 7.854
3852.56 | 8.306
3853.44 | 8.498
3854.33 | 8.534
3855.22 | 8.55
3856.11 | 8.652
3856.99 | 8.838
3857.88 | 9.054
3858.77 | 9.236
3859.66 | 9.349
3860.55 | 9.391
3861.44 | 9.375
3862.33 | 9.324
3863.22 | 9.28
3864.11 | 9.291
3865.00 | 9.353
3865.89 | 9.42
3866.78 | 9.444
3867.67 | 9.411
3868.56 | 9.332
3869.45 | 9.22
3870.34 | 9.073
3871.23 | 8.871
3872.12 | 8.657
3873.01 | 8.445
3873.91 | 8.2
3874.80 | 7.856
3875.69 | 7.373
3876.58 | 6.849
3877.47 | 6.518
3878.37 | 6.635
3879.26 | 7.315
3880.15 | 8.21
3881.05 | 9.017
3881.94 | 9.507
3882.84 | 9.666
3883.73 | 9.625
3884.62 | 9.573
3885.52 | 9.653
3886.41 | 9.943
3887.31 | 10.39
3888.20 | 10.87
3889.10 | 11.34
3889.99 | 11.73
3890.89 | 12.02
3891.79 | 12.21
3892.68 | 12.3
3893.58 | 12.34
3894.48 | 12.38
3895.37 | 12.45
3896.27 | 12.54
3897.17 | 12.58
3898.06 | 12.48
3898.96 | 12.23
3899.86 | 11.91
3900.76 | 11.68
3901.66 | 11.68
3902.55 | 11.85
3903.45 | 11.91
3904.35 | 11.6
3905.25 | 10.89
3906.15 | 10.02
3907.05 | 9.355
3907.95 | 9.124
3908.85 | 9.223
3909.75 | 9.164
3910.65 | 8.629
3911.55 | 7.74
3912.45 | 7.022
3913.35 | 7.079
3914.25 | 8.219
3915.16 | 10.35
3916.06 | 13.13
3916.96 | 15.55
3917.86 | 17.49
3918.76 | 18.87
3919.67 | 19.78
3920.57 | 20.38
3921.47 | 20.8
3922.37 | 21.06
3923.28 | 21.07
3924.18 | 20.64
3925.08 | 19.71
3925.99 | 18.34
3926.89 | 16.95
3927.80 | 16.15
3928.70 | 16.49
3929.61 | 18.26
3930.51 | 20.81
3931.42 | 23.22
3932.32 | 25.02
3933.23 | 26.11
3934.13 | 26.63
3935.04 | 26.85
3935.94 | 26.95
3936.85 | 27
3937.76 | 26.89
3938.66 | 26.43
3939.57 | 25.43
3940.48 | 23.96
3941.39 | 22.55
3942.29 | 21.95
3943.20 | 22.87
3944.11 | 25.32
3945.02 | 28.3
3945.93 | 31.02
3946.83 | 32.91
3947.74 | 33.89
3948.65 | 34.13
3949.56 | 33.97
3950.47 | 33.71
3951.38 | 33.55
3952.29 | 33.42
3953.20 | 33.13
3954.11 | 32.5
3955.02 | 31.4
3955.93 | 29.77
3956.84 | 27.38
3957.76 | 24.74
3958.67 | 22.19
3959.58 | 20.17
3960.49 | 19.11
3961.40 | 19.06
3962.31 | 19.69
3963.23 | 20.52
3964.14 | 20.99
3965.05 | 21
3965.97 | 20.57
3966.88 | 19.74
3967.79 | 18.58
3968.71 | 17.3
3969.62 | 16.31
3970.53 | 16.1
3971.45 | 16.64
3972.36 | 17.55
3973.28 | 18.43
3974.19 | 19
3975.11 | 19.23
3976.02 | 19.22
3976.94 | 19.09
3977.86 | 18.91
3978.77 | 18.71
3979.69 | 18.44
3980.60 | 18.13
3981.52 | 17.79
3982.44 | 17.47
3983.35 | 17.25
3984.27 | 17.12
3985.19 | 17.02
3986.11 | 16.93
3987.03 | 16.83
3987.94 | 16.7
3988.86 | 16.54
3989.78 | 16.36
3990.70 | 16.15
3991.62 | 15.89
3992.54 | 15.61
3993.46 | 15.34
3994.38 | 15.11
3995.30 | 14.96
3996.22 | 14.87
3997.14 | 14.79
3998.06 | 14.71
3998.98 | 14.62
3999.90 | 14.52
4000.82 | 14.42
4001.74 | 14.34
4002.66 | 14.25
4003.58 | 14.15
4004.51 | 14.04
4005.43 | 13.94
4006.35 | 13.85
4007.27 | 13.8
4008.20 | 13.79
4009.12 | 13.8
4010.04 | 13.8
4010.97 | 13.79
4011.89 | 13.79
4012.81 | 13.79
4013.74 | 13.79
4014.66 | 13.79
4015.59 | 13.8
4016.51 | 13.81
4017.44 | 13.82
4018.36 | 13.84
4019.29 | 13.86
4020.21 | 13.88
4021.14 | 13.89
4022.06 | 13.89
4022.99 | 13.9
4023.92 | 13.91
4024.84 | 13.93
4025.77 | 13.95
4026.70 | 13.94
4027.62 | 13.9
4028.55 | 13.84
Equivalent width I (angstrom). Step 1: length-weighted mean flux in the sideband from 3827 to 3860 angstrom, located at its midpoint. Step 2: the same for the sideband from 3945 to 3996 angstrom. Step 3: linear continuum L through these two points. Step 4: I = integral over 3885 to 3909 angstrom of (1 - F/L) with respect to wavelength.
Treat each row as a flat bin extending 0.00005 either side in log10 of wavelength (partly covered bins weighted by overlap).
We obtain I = 2.87 angstrom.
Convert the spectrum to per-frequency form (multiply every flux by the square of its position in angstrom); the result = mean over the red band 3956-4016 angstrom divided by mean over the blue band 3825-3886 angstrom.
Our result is 2.4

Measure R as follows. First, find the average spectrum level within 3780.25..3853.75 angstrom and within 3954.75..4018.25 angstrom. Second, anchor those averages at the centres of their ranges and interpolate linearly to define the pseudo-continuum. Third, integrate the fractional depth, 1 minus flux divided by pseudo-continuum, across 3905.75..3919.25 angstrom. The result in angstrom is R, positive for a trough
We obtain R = 2.1 angstrom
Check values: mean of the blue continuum 6.94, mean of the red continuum 17.2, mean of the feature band 10.8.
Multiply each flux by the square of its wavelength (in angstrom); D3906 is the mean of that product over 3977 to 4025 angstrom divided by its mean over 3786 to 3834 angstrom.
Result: 2.4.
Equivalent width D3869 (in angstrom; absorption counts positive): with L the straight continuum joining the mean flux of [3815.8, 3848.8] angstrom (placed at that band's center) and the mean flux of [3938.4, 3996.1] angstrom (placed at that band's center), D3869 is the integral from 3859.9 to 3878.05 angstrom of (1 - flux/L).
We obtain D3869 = 3.01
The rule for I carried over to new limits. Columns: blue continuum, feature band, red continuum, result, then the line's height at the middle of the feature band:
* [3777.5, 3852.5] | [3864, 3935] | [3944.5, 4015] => 5.6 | 13.4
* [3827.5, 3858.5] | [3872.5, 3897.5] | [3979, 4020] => -2.5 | 8.93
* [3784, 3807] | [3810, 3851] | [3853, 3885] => 8.2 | 8.12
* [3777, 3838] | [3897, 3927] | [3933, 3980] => 9.0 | 19.1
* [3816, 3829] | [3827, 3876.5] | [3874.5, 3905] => 5.5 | 8.36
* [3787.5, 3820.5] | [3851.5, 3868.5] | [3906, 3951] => 5.5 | 13.3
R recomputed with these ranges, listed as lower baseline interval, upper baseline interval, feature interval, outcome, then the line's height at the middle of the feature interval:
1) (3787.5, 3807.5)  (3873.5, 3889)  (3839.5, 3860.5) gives 2.18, 8.29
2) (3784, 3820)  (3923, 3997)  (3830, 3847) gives 7.20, 10.8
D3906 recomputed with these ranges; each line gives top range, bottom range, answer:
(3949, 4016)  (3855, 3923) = 1.82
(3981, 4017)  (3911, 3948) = 0.75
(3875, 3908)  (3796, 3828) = 1.51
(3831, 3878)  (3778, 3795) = 1.08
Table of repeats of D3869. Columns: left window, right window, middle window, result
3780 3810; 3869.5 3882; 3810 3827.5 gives 1.24 angstrom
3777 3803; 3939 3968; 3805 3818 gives 3.47 angstrom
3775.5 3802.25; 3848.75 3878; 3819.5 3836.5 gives 4.15 angstrom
